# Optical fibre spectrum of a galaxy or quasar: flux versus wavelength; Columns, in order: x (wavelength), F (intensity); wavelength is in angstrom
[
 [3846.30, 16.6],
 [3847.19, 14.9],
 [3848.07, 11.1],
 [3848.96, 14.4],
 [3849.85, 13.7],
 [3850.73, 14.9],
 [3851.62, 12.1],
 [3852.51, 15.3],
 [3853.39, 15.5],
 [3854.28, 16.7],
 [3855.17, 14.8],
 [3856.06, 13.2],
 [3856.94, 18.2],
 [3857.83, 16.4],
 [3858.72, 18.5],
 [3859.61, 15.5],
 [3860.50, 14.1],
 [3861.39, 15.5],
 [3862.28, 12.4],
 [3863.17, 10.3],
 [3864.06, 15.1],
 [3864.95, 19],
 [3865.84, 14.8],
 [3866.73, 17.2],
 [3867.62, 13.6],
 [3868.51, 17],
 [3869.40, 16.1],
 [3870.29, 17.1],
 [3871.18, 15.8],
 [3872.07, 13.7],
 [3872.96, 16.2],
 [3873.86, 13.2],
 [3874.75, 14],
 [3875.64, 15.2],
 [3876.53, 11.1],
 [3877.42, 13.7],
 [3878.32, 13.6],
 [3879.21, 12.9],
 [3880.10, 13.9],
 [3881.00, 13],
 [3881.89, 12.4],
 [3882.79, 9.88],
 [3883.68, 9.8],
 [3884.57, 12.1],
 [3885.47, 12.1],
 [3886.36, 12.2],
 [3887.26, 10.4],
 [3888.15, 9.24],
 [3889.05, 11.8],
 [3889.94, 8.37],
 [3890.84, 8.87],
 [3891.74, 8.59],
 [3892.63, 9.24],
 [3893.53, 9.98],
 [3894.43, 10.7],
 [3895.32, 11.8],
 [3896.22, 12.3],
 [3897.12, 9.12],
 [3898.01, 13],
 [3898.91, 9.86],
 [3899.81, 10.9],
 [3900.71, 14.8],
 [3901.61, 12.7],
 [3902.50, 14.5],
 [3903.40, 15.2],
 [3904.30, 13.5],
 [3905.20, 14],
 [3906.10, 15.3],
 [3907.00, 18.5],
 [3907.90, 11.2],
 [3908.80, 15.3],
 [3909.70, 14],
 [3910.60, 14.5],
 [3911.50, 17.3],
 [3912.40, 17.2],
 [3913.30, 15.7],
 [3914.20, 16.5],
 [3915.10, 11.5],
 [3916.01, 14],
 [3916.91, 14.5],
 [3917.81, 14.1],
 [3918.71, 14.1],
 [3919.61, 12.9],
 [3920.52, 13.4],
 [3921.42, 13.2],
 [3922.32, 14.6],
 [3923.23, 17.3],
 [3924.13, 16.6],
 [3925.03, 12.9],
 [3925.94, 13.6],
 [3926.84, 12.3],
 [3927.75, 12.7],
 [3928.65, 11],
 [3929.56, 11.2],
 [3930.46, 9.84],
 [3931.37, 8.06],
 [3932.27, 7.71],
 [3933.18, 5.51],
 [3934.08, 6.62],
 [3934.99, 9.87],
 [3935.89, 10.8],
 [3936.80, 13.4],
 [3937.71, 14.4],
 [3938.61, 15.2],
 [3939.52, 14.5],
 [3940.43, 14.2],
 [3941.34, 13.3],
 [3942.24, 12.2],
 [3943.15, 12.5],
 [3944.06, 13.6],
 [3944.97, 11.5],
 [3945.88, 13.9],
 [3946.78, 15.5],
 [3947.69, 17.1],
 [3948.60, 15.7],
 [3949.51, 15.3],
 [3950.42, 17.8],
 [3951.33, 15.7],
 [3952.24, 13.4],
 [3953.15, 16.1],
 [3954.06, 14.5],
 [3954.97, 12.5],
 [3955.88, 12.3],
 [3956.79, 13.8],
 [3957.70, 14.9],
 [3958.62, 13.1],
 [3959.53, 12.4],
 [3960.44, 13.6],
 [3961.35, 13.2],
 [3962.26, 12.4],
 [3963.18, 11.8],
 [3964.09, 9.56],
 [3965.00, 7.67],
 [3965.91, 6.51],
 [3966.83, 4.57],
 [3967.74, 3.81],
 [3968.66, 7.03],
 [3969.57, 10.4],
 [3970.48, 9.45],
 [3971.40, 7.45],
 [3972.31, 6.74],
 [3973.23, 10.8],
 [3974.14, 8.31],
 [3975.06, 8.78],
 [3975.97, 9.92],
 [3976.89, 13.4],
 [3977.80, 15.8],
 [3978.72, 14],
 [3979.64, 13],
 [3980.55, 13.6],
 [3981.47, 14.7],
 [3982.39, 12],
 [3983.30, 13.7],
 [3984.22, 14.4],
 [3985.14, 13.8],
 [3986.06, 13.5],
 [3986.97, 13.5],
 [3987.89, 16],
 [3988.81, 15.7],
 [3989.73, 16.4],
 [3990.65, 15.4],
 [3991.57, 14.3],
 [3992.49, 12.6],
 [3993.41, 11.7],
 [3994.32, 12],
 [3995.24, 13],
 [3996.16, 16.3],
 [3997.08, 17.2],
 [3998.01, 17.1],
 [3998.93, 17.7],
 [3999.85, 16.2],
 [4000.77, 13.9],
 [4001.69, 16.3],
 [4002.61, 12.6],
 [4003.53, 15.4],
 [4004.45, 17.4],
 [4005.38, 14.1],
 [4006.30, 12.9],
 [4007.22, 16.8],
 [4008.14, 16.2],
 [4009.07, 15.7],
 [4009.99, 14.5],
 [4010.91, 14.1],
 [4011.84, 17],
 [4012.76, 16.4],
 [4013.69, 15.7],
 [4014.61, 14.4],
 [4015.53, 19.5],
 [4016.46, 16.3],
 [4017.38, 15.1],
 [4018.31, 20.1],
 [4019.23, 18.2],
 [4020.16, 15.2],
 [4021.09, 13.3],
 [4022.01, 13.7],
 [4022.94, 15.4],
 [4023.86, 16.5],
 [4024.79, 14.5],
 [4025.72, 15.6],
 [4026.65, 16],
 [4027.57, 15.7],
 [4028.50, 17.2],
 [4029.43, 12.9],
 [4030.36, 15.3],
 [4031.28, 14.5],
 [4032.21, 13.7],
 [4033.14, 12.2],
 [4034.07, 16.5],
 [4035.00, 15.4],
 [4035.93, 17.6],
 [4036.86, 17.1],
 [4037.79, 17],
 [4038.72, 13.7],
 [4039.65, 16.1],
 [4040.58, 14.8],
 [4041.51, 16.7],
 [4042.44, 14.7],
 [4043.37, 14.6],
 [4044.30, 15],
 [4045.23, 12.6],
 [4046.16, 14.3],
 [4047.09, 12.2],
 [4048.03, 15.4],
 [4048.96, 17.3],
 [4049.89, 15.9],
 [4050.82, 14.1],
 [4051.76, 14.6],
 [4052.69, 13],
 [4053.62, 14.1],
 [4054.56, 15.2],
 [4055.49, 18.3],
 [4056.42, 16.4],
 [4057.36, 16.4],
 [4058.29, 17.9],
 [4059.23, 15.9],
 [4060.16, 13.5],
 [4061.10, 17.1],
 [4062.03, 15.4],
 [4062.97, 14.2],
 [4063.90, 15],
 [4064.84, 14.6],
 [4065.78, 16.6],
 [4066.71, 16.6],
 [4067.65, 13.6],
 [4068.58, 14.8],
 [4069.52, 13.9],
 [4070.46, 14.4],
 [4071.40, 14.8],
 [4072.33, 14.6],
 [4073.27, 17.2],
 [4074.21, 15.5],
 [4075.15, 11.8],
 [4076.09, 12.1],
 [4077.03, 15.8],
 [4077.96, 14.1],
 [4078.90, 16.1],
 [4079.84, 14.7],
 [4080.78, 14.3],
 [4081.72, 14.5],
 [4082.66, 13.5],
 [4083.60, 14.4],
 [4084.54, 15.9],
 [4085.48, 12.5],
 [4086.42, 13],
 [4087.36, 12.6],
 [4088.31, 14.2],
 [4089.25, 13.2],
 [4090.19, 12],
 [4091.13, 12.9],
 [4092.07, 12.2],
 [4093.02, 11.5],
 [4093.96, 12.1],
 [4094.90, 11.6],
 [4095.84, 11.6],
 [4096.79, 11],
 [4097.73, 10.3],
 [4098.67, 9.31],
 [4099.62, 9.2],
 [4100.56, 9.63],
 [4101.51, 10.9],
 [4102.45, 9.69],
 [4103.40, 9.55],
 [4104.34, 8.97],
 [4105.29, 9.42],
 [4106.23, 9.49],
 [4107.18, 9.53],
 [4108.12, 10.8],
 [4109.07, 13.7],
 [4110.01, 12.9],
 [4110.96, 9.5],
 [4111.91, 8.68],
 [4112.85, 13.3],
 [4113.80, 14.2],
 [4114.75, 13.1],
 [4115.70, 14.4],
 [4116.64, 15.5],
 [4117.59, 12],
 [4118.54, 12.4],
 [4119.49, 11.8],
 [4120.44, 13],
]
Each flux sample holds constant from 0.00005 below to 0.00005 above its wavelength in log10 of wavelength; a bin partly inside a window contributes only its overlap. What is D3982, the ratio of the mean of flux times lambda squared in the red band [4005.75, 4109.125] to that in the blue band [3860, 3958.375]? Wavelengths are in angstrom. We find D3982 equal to 1.2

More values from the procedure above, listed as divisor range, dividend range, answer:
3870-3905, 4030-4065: 1.35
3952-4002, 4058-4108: 1.10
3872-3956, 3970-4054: 1.18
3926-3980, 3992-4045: 1.35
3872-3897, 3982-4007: 1.32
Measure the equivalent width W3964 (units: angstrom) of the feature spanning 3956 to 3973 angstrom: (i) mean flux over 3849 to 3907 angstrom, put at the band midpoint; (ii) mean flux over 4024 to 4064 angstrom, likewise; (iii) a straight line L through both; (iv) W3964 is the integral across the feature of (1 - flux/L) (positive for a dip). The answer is 5.2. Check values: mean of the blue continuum 13.4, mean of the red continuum 15.3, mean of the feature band 9.96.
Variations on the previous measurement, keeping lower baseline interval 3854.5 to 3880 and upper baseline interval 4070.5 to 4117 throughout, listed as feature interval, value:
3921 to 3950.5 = 2.9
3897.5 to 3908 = 0.6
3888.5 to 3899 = 3.1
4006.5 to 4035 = -4.9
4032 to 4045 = -2.2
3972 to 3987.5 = 1.5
